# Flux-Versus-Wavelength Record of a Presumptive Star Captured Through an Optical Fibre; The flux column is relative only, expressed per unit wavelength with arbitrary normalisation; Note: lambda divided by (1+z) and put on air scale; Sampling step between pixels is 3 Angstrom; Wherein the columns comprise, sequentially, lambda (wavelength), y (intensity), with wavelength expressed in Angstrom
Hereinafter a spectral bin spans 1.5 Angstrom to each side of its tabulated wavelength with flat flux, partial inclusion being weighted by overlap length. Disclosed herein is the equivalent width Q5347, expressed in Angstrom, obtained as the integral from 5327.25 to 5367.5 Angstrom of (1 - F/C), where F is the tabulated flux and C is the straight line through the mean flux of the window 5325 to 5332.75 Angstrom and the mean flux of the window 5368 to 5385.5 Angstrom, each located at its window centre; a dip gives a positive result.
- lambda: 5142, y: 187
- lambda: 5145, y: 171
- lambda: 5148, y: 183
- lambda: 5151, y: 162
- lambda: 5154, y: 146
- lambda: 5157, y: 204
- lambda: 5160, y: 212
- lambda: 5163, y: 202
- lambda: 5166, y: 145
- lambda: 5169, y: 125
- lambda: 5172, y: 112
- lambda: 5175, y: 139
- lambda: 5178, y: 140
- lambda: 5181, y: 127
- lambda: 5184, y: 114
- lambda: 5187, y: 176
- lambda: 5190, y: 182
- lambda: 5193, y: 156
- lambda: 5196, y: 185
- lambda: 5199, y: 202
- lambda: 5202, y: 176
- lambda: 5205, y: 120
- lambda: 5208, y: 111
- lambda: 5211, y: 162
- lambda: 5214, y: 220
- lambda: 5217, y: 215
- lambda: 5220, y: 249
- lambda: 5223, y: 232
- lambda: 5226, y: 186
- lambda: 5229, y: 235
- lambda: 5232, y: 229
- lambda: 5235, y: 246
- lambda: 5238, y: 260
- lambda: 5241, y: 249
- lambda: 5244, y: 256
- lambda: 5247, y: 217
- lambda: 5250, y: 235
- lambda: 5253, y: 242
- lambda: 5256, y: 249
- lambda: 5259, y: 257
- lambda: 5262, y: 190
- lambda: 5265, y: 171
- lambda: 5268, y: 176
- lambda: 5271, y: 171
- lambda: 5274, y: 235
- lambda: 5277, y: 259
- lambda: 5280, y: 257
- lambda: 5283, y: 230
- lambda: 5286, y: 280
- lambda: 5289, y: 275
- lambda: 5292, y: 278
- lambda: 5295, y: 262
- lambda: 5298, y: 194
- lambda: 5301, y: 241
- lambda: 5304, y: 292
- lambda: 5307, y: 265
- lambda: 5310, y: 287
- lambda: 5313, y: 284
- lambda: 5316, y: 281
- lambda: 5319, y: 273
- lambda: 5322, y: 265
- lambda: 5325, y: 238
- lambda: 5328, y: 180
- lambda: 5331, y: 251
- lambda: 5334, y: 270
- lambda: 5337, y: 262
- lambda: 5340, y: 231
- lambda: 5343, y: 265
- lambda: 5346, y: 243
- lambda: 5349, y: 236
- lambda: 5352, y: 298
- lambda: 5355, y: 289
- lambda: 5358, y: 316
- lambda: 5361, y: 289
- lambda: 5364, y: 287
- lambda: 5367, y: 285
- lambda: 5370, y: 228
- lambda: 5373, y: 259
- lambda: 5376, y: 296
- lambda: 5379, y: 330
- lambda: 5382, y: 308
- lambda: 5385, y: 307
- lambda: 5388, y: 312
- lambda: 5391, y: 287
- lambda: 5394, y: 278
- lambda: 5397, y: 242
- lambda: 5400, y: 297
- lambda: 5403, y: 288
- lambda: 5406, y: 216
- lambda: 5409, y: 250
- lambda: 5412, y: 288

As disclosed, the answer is -2.99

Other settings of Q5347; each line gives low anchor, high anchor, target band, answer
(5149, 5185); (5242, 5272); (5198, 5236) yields -1.6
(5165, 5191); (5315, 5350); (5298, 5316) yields -2.8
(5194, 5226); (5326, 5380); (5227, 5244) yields -3.6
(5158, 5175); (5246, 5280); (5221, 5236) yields -2.1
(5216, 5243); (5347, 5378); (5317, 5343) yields 1.9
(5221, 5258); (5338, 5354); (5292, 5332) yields -1.0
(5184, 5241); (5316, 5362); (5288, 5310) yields -1.8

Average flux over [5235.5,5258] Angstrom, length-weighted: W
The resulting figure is 244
